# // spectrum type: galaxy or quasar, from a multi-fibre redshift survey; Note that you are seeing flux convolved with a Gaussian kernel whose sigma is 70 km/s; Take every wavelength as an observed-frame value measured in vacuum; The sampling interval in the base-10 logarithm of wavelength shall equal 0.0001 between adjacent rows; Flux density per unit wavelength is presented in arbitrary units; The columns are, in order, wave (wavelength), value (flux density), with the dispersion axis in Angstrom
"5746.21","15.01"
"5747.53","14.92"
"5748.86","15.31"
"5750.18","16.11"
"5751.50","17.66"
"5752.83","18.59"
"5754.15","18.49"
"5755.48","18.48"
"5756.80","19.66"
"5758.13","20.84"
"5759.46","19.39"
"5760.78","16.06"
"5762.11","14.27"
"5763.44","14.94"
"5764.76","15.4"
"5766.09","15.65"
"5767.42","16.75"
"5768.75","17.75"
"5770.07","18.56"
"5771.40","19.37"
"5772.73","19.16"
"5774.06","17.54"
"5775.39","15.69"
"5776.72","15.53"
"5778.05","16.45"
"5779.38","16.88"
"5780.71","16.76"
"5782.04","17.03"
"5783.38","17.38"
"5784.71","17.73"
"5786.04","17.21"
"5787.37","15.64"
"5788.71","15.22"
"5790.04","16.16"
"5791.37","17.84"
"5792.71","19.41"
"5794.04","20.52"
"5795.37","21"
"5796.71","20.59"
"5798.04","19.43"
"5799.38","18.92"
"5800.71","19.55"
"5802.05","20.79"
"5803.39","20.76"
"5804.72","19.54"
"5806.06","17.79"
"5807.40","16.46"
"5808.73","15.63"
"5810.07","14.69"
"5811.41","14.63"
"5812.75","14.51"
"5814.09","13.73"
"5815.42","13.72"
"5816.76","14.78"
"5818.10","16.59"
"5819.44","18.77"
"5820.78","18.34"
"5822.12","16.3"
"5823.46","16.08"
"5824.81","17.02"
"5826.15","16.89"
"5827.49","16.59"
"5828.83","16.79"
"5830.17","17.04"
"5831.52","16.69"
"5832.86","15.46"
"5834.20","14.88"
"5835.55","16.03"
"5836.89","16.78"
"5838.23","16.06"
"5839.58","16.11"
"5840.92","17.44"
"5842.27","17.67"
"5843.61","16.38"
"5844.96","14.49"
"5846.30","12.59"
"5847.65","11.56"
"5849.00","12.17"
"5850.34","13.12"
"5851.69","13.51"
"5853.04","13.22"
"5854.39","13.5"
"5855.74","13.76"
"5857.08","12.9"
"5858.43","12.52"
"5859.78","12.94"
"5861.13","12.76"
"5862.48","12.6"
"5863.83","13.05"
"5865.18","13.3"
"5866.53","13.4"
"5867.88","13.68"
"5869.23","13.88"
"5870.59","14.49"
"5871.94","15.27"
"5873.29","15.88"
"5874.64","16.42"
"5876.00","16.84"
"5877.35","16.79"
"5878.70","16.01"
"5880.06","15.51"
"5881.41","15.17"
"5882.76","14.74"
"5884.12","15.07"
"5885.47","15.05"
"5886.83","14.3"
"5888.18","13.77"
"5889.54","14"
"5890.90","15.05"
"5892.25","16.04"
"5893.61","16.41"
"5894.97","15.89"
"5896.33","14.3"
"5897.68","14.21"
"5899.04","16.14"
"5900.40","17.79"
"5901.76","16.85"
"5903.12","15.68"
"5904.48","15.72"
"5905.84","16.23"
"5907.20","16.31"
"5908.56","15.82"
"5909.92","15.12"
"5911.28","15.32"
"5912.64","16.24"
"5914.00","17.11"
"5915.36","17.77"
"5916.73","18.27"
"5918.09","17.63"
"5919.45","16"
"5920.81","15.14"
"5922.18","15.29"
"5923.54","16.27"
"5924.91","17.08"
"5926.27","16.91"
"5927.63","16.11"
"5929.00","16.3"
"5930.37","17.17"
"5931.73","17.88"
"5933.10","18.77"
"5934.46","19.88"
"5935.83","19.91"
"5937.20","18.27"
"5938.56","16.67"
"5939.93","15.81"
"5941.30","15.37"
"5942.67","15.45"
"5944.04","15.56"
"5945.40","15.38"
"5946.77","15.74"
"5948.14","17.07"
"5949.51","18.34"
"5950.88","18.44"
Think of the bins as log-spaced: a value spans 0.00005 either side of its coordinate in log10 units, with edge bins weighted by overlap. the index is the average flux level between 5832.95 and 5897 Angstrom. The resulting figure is 14.6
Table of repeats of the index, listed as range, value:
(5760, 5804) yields 17.6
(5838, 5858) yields 14.2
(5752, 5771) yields 17.5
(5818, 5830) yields 17.1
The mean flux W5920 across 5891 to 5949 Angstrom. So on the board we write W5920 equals 16.5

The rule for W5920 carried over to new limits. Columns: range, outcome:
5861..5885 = 14.8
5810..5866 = 14.9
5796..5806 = 19.8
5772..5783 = 16.9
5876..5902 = 15.4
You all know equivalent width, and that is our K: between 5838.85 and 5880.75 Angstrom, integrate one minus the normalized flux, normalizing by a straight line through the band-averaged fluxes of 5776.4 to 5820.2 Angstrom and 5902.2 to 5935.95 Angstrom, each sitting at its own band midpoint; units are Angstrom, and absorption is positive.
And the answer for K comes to 6.7 Angstrom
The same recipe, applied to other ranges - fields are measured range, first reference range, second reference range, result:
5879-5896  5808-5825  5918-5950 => 1.3 Angstrom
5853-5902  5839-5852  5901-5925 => 2.2 Angstrom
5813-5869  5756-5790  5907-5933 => 6.5 Angstrom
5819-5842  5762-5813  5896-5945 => 0.7 Angstrom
